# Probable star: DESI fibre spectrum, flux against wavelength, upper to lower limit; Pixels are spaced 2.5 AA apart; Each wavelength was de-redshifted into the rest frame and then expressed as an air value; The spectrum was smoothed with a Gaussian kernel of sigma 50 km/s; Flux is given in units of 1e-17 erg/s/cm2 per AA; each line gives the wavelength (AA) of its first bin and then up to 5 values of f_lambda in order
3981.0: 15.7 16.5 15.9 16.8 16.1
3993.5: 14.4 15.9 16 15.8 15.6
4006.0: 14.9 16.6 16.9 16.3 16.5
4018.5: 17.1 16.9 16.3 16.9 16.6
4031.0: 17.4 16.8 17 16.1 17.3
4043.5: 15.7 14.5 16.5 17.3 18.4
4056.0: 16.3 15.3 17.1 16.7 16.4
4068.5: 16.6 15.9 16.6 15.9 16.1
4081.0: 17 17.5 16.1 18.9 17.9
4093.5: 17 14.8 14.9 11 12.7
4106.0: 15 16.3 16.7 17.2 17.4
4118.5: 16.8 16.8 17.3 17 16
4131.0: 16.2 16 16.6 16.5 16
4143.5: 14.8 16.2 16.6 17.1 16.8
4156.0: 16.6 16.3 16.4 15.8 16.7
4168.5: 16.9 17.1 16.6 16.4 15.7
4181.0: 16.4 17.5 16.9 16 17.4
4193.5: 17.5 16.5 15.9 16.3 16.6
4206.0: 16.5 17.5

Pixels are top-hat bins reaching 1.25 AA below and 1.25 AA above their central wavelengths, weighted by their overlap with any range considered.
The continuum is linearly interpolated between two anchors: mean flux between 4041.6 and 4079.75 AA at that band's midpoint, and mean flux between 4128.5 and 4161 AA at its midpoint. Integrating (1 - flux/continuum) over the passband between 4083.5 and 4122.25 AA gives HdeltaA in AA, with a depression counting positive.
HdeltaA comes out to 0.8 AA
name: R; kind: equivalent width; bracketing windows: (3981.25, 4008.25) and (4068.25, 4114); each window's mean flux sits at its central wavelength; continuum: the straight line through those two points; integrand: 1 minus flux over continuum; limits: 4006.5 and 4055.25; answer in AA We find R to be -2.4 AA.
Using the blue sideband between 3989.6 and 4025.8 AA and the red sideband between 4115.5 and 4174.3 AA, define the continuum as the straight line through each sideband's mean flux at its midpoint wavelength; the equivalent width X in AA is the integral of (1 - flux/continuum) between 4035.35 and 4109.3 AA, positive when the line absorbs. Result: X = 0.7 AA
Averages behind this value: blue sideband 16.1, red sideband 16.5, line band 16.2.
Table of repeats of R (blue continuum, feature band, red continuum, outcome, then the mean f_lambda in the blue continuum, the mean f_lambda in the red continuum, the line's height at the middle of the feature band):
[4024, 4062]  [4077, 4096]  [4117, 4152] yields -0.6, 16.6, 16.4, 16.5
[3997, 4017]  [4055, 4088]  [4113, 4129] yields 0.2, 16.1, 17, 16.6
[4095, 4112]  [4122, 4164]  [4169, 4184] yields -2.1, 14.4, 16.6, 15.6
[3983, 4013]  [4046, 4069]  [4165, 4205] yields -0.6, 15.9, 16.6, 16.2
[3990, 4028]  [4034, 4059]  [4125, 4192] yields -0.4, 16.2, 16.5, 16.2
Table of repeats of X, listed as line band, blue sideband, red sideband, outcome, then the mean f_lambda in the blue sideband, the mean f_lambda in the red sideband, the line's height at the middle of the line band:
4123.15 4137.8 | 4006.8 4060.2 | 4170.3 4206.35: 0.1 AA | 16.6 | 16.6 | 16.6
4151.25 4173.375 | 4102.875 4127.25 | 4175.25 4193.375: 0.0 AA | 16.4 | 16.7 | 16.6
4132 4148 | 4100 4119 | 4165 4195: -0.1 AA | 15.4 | 16.8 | 16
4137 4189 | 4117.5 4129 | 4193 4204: 0.6 AA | 16.8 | 16.5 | 16.7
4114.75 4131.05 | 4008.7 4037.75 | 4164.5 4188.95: -0.1 AA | 16.8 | 16.6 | 16.7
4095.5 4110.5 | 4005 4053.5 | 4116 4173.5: 2.1 AA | 16.6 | 16.5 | 16.5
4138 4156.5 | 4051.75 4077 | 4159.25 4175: 0.3 AA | 16.5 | 16.6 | 16.6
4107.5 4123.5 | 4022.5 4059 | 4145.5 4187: -0.3 AA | 16.6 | 16.6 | 16.6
